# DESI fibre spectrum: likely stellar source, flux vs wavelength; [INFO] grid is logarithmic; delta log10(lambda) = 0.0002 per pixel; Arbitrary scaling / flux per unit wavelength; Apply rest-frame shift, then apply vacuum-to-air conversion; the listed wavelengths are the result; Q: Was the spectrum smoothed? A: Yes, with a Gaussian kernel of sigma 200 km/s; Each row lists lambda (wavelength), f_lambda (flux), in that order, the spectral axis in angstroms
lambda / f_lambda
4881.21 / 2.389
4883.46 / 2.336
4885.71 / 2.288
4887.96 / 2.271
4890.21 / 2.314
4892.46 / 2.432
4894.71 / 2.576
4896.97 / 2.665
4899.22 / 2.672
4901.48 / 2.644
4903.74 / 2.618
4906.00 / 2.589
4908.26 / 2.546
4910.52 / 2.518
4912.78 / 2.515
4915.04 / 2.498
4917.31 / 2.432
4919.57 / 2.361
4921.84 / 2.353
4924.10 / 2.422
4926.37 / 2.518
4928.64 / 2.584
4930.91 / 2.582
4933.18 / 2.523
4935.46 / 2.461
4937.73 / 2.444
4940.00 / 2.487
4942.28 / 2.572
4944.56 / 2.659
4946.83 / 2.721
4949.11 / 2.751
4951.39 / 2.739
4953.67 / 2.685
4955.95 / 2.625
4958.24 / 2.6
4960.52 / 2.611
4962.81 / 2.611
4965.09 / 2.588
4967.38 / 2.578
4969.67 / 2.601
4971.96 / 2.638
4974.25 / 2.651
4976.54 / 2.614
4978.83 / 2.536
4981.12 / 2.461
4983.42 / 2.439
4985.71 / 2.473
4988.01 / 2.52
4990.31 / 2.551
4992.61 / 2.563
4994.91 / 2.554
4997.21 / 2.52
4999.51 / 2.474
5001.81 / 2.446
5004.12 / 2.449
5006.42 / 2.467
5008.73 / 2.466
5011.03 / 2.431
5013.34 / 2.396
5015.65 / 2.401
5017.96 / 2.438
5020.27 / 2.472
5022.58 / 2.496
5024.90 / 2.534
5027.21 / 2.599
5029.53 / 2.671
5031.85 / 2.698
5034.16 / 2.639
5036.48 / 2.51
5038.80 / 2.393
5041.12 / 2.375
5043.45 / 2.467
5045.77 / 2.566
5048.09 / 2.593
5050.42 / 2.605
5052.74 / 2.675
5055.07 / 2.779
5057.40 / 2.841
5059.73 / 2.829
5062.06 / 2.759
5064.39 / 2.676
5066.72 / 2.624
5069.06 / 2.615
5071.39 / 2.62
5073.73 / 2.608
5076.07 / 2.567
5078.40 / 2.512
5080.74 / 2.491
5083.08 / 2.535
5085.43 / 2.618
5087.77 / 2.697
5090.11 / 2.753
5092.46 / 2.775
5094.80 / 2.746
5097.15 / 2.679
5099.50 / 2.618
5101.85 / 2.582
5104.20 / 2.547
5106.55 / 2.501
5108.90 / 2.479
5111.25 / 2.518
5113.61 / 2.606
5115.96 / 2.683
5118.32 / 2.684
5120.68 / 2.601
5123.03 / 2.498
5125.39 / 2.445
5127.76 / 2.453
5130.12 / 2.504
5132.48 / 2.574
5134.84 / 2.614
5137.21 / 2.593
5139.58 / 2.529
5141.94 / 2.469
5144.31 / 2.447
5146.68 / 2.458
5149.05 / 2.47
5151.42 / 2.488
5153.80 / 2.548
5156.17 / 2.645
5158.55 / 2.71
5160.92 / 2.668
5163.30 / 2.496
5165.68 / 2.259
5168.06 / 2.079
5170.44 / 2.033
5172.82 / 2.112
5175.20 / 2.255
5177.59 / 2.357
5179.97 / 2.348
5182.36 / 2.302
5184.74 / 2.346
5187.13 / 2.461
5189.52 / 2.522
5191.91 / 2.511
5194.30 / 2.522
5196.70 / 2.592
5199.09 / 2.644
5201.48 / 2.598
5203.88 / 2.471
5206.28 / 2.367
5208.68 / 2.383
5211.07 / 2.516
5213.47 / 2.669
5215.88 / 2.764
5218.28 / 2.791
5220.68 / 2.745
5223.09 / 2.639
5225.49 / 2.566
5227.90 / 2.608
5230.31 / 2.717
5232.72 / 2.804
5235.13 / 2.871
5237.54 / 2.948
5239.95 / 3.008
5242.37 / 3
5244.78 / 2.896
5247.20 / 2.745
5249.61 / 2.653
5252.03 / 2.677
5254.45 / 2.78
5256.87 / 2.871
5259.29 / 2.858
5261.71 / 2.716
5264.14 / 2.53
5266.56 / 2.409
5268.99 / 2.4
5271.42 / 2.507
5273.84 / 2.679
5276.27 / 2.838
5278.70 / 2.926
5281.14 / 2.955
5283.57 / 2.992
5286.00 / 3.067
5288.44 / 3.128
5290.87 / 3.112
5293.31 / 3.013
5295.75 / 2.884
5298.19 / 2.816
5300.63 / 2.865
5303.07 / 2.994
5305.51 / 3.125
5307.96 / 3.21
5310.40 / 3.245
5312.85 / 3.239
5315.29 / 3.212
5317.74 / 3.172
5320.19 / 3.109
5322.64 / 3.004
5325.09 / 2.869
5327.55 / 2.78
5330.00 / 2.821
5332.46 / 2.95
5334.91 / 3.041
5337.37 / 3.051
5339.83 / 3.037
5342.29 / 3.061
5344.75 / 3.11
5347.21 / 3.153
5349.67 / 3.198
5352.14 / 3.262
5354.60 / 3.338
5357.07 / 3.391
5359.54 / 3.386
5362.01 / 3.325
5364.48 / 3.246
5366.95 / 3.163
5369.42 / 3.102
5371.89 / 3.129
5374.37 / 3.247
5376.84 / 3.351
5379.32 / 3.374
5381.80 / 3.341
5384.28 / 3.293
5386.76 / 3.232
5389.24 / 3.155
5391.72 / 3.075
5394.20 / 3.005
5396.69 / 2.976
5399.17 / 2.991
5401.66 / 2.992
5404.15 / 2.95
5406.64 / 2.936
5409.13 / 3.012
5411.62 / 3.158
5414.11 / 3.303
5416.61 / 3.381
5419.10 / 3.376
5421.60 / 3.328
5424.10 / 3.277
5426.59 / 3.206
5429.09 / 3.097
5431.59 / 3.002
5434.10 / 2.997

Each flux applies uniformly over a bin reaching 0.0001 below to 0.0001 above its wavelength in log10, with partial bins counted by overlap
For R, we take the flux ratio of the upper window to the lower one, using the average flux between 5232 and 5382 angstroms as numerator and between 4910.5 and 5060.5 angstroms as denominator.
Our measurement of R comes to 1.18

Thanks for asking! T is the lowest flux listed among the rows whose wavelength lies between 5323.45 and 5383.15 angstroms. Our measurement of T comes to 2.78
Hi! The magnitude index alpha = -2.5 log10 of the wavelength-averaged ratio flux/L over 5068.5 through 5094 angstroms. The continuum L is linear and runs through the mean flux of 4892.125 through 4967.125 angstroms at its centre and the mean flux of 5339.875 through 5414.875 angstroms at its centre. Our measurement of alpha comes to 0.06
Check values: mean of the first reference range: 2.57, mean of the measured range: 2.62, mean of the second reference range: 3.17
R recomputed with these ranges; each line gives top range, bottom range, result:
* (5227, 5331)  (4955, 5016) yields 1.14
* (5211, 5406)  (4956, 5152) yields 1.16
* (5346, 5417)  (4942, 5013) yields 1.24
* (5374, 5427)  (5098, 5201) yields 1.28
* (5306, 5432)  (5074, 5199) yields 1.26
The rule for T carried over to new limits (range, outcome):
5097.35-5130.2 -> 2.445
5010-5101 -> 2.375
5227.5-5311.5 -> 2.4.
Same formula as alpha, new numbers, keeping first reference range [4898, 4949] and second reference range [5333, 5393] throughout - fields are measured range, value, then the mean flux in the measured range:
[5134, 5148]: 0.14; 2.52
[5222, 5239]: 0.10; 2.74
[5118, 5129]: 0.13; 2.52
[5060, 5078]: 0.05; 2.64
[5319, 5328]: 0.07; 2.95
